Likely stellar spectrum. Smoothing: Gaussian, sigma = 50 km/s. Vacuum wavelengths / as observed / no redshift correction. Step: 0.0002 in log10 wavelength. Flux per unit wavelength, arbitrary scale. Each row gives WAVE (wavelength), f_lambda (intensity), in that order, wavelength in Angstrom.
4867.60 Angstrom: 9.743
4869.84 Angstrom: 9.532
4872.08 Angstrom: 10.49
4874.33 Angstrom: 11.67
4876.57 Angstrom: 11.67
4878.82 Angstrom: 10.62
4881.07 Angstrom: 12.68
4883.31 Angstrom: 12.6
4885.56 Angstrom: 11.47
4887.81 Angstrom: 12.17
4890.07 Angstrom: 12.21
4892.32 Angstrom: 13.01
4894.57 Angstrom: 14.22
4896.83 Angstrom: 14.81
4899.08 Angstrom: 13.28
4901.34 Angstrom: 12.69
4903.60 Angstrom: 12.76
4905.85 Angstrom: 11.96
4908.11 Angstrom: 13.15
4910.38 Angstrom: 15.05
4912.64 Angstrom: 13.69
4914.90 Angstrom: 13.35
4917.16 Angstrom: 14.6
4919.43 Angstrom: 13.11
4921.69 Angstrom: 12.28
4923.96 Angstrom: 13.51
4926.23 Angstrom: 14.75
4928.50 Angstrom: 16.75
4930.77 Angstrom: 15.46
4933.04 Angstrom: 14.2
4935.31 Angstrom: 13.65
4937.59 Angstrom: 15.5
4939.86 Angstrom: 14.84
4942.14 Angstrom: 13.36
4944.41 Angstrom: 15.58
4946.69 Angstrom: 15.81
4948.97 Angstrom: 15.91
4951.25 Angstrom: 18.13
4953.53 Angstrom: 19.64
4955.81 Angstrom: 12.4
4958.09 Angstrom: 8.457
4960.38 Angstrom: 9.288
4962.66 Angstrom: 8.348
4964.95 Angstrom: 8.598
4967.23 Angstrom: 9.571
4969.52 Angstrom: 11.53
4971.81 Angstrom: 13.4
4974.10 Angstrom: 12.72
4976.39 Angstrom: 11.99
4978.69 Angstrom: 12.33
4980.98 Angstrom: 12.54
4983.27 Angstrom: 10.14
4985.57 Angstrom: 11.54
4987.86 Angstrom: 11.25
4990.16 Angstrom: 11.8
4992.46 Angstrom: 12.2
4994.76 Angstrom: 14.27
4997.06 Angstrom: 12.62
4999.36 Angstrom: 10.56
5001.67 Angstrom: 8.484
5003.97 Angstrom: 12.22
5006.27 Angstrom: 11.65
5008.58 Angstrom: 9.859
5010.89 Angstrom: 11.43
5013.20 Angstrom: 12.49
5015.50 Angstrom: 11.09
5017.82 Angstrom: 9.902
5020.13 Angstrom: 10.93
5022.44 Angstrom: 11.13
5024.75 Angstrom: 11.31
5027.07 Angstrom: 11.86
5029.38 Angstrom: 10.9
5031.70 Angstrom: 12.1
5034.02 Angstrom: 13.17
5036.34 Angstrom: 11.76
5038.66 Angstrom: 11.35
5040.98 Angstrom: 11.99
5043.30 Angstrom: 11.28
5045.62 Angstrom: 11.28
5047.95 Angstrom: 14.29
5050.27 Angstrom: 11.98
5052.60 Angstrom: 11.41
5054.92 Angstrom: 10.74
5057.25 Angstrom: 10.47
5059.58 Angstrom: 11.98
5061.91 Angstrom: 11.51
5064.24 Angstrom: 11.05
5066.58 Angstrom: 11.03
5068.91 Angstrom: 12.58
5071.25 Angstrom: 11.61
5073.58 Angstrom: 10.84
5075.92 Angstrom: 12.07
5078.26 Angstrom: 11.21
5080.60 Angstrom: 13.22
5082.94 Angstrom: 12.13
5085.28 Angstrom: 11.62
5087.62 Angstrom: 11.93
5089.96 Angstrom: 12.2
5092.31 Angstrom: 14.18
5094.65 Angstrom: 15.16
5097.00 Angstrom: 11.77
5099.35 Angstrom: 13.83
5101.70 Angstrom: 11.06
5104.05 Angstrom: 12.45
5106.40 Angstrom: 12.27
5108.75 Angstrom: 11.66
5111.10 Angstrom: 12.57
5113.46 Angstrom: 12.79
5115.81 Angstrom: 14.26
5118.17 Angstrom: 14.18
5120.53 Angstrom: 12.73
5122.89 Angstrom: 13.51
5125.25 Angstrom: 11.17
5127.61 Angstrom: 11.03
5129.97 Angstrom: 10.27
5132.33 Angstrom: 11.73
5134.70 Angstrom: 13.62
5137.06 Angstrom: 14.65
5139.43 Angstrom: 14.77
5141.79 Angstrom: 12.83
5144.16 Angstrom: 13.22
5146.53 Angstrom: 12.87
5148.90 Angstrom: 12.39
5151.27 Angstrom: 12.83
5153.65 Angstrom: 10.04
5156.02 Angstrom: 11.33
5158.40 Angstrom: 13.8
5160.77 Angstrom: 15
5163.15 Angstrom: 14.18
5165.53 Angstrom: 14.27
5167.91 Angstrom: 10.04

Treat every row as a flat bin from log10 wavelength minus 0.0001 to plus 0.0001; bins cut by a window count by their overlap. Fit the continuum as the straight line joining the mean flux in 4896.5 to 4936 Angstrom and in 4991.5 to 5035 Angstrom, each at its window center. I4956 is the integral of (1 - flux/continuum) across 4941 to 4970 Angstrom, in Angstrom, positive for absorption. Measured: 0.1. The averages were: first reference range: 13.8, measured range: 12.8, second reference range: 11.5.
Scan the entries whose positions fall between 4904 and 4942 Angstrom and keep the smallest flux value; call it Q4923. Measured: 11.96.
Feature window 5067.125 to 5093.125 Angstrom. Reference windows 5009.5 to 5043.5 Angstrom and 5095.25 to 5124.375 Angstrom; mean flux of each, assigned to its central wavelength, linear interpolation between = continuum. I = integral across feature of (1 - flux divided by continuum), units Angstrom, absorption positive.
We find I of 0.5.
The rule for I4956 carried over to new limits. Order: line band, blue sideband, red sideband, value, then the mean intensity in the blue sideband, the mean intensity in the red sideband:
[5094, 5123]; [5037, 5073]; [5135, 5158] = -1.3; 11.6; 12.8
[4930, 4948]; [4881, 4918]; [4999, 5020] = -3.6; 13.2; 10.9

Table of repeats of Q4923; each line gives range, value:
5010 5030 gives 9.902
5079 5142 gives 10.27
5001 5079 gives 8.484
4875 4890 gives 10.62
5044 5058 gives 10.47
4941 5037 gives 8.348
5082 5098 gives 11.62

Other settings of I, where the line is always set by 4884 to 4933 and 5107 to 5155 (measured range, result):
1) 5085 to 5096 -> -0.3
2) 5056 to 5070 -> 1.6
